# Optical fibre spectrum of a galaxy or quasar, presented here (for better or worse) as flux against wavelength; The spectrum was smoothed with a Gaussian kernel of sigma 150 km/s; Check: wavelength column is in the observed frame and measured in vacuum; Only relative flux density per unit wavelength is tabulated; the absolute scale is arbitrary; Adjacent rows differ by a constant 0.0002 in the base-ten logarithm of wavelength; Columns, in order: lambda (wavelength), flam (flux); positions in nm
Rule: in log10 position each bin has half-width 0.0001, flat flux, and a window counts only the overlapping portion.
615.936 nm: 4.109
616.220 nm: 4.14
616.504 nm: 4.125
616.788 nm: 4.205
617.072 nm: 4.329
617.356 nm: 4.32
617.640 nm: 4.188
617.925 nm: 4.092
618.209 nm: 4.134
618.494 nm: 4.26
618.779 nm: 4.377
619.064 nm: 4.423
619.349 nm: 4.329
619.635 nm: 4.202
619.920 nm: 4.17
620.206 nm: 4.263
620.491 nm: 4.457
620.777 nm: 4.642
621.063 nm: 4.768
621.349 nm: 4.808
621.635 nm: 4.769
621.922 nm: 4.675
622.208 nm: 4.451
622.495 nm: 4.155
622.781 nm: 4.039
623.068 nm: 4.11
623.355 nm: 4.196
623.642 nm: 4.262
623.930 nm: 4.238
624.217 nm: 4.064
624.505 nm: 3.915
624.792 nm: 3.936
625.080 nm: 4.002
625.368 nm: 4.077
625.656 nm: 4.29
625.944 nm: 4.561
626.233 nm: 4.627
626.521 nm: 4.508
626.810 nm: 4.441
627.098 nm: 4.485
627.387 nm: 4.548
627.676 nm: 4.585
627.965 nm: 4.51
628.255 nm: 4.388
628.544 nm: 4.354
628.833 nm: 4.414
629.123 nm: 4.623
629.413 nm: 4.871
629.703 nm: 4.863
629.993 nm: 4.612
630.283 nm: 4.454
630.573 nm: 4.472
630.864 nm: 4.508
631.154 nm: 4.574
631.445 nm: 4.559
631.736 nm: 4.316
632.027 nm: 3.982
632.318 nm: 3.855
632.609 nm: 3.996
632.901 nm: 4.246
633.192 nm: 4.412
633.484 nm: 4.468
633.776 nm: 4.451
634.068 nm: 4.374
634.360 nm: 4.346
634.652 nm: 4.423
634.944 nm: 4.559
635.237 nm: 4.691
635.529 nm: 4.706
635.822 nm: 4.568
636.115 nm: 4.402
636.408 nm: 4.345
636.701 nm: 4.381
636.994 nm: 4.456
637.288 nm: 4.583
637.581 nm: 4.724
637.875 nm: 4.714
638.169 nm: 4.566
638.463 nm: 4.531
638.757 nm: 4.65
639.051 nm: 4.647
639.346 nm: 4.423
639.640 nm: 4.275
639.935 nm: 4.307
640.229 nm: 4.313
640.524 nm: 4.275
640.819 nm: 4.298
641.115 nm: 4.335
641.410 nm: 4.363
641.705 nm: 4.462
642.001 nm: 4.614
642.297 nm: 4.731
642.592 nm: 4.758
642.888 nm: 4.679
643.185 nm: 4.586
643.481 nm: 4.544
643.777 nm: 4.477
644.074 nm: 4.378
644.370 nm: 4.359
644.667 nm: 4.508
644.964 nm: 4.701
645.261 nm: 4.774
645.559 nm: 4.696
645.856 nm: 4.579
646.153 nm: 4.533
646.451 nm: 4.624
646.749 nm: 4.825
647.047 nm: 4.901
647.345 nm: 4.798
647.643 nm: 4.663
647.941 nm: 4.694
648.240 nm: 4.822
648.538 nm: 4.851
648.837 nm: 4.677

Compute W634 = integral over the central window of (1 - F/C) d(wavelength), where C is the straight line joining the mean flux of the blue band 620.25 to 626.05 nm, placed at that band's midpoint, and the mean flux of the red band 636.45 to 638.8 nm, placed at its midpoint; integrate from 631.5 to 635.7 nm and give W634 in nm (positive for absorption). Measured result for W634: 0.13 nm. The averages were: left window 4.32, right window 4.56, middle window 4.35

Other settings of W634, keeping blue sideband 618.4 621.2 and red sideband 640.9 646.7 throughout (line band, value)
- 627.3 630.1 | -0.077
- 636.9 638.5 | -0.030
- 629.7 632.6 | 0.061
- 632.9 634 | 0.019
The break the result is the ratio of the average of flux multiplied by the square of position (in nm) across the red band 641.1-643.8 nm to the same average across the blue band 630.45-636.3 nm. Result 1.07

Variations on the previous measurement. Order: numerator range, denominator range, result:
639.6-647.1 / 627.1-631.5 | 1.04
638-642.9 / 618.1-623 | 1.08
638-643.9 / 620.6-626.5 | 1.10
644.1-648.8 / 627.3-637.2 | 1.10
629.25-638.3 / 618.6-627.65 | 1.06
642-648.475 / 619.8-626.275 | 1.16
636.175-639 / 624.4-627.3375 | 1.10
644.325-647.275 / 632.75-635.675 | 1.08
